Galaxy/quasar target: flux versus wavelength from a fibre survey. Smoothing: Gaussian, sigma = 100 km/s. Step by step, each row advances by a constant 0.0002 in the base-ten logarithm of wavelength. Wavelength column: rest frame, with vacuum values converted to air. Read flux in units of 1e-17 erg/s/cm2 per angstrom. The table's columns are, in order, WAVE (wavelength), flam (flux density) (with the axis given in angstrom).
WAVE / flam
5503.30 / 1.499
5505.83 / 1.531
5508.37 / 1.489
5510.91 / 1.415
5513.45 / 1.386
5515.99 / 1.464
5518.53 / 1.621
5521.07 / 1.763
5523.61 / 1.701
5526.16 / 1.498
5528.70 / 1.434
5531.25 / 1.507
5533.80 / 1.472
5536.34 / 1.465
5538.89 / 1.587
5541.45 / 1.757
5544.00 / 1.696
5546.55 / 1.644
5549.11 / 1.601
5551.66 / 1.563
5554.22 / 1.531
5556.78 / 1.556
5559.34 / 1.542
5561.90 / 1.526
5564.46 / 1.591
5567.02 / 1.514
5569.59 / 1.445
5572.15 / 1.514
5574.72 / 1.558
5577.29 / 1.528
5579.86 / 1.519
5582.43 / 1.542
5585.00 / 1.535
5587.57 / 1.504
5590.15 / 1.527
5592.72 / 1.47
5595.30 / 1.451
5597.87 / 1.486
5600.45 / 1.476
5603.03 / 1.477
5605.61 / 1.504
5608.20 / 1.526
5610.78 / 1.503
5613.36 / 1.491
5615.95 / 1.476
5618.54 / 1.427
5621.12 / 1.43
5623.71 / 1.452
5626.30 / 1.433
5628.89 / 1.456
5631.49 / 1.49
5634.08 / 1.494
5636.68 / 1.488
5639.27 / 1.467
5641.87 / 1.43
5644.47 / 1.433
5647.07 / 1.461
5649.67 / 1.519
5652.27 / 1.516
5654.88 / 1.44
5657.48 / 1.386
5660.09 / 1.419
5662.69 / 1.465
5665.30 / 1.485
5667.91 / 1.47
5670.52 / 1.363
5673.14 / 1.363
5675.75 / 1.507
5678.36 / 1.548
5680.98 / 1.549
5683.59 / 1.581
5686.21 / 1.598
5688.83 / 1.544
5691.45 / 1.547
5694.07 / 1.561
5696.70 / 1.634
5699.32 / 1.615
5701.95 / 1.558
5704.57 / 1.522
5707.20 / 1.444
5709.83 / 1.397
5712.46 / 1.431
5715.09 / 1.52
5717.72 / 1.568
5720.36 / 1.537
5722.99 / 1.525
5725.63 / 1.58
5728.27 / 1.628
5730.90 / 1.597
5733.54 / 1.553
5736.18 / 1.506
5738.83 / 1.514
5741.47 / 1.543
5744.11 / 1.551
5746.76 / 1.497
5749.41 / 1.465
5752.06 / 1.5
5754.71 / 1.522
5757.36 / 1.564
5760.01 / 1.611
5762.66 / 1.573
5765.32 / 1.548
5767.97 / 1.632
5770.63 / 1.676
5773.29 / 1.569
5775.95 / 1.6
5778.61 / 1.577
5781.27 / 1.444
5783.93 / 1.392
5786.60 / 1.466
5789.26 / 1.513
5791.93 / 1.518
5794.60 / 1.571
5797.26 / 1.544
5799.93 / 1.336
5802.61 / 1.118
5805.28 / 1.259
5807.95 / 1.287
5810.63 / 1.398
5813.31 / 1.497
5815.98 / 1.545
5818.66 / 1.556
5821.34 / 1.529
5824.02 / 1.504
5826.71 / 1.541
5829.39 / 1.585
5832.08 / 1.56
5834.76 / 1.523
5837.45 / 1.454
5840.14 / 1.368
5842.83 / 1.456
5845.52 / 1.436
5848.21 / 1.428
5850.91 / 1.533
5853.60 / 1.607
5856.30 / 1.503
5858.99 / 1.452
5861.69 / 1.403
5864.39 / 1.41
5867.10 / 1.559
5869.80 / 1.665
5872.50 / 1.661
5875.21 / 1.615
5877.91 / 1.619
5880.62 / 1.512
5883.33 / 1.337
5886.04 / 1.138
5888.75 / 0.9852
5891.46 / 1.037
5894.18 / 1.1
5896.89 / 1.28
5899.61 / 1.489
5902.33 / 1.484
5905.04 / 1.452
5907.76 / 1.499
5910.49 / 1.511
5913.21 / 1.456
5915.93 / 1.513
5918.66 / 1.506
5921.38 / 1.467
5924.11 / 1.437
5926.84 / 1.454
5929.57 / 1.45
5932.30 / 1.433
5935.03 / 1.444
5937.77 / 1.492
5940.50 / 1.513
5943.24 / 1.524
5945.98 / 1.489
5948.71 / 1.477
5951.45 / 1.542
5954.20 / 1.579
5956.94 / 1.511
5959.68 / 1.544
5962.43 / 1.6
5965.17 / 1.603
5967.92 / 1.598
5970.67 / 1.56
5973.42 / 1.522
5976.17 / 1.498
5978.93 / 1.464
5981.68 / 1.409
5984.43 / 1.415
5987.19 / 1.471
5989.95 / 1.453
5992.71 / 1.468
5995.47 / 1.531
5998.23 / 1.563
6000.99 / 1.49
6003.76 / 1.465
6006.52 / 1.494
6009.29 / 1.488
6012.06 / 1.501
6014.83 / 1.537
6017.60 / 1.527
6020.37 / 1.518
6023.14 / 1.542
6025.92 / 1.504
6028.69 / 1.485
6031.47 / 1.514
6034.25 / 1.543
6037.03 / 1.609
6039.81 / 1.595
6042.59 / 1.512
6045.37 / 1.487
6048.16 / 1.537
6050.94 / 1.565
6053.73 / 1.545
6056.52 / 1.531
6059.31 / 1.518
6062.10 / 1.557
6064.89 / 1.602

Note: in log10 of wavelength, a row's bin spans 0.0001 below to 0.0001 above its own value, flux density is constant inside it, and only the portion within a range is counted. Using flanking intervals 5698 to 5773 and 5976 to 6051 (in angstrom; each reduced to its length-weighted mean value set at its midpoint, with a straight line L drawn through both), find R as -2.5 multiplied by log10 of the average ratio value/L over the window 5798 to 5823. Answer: 0.101 mag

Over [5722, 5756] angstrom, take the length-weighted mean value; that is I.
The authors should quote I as 1.54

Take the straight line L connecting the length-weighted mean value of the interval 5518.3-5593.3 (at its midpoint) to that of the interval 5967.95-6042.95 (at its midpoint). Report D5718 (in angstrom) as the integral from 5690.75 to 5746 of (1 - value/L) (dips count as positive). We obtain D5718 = 0.01 angstrom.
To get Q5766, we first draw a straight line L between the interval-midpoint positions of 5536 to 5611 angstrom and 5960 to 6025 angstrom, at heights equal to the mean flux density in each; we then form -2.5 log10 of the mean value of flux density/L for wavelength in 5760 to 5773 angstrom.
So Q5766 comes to -0.05 mag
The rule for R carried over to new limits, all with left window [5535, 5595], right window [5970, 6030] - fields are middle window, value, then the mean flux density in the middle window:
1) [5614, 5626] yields 0.07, 1.45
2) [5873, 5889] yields 0.08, 1.41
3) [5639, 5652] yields 0.05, 1.47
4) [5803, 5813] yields 0.16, 1.31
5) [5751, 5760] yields -0.01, 1.54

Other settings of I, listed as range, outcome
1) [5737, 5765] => 1.53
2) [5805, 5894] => 1.45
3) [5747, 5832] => 1.5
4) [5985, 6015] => 1.49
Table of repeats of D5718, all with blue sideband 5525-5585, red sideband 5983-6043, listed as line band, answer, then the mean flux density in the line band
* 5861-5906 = 3.69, 1.4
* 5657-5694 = 1.09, 1.49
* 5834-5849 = 0.81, 1.44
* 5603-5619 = 0.55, 1.49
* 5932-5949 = 0.35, 1.49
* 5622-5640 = 0.86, 1.47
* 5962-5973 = -0.51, 1.58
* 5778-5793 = 0.48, 1.48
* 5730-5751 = 0.08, 1.53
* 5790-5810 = 1.92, 1.38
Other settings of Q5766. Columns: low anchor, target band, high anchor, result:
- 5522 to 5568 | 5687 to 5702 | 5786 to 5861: -0.05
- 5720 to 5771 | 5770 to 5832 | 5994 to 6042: 0.05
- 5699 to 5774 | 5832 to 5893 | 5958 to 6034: 0.06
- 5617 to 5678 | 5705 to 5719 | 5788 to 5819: -0.02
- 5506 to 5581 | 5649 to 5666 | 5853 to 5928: 0.04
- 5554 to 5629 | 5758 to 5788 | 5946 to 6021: -0.03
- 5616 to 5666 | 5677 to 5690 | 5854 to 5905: -0.08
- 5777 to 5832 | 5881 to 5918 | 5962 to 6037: 0.11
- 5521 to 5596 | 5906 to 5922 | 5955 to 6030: 0.02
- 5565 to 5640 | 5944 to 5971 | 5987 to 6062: -0.02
